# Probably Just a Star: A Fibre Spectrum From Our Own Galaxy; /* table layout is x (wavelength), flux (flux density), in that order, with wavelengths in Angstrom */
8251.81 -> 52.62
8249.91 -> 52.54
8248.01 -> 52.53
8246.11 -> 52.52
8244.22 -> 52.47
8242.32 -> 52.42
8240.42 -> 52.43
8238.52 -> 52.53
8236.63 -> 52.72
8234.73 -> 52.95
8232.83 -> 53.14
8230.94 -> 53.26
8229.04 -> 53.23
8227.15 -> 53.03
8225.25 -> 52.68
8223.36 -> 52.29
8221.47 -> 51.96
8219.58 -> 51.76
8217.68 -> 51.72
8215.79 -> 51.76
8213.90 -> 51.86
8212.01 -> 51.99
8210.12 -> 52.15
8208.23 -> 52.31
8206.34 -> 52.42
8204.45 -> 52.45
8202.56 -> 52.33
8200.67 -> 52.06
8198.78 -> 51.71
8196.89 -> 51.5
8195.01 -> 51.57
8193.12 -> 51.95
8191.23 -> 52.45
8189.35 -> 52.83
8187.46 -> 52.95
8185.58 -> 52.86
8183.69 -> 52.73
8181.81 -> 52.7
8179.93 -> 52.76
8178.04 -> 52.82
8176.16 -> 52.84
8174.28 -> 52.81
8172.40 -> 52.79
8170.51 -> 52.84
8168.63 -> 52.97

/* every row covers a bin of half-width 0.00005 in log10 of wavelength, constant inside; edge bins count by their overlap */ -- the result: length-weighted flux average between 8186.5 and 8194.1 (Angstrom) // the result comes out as 52.5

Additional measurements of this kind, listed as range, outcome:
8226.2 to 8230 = 53.1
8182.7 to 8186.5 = 52.8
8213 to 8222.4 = 51.8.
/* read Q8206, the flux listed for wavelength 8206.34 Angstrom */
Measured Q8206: 52.42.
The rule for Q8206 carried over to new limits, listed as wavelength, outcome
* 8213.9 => 51.86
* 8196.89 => 51.5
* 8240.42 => 52.43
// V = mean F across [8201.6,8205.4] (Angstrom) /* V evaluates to 52.3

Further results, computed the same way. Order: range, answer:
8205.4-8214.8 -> 52.2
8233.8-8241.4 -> 52.6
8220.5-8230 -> 52.7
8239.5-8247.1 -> 52.5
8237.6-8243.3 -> 52.4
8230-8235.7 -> 53.1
